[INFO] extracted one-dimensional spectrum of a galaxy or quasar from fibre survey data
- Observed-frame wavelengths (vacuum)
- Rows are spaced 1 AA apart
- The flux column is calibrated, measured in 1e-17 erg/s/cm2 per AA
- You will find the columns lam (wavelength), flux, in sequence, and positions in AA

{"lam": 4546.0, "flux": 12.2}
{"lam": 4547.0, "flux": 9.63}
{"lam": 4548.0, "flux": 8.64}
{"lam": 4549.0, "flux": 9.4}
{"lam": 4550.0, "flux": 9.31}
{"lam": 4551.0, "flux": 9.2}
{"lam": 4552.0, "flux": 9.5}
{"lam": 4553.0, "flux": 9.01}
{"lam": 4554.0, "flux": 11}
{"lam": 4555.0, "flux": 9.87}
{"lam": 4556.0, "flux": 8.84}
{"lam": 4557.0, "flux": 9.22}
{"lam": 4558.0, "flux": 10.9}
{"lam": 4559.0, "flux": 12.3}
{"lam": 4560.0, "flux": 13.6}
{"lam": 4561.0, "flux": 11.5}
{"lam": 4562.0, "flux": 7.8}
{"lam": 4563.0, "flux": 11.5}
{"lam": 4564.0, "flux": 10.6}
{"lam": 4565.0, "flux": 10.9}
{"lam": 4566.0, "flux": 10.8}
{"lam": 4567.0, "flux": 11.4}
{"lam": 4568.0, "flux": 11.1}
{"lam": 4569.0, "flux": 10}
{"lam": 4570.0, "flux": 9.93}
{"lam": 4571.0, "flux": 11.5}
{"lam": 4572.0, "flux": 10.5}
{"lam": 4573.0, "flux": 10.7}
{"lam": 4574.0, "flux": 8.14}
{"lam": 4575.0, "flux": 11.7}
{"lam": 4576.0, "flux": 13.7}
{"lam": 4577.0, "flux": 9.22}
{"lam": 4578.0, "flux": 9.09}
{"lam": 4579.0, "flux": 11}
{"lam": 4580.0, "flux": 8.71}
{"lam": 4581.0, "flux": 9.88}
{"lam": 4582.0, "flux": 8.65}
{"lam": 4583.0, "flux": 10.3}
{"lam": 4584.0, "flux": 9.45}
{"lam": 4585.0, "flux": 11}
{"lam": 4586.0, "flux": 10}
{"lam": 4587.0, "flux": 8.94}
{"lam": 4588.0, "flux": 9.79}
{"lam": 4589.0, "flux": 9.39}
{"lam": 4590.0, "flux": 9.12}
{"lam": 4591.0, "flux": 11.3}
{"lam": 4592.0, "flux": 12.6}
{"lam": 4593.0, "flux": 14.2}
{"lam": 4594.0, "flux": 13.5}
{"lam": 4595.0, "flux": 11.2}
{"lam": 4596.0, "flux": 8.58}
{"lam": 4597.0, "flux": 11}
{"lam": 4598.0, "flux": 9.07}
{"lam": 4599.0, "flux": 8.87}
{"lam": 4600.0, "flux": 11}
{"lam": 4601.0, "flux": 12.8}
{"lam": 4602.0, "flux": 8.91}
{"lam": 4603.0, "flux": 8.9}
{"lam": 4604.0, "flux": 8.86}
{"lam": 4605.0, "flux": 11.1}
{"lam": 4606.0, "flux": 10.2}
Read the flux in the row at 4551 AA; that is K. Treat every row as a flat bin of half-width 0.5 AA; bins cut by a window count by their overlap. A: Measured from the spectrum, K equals 9.2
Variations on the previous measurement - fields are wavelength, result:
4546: 12.2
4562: 7.8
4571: 11.5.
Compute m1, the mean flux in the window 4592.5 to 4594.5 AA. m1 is 13.8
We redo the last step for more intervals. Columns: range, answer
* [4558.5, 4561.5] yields 12.5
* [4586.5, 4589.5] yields 9.37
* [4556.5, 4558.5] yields 10.1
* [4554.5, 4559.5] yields 10.2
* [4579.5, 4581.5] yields 9.3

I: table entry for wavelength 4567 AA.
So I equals 11.4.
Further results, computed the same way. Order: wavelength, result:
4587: 8.94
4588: 9.79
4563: 11.5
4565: 10.9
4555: 9.87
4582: 8.65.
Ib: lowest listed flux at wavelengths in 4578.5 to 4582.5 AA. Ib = 8.65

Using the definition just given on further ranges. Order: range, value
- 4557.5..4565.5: 7.8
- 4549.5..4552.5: 9.2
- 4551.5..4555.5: 9.01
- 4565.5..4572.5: 9.93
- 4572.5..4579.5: 8.14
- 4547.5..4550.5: 8.64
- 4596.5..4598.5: 9.07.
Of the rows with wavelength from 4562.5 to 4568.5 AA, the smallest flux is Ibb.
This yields 10.6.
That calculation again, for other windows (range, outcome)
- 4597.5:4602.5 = 8.87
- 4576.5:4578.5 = 9.09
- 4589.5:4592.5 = 9.12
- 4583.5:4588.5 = 8.94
